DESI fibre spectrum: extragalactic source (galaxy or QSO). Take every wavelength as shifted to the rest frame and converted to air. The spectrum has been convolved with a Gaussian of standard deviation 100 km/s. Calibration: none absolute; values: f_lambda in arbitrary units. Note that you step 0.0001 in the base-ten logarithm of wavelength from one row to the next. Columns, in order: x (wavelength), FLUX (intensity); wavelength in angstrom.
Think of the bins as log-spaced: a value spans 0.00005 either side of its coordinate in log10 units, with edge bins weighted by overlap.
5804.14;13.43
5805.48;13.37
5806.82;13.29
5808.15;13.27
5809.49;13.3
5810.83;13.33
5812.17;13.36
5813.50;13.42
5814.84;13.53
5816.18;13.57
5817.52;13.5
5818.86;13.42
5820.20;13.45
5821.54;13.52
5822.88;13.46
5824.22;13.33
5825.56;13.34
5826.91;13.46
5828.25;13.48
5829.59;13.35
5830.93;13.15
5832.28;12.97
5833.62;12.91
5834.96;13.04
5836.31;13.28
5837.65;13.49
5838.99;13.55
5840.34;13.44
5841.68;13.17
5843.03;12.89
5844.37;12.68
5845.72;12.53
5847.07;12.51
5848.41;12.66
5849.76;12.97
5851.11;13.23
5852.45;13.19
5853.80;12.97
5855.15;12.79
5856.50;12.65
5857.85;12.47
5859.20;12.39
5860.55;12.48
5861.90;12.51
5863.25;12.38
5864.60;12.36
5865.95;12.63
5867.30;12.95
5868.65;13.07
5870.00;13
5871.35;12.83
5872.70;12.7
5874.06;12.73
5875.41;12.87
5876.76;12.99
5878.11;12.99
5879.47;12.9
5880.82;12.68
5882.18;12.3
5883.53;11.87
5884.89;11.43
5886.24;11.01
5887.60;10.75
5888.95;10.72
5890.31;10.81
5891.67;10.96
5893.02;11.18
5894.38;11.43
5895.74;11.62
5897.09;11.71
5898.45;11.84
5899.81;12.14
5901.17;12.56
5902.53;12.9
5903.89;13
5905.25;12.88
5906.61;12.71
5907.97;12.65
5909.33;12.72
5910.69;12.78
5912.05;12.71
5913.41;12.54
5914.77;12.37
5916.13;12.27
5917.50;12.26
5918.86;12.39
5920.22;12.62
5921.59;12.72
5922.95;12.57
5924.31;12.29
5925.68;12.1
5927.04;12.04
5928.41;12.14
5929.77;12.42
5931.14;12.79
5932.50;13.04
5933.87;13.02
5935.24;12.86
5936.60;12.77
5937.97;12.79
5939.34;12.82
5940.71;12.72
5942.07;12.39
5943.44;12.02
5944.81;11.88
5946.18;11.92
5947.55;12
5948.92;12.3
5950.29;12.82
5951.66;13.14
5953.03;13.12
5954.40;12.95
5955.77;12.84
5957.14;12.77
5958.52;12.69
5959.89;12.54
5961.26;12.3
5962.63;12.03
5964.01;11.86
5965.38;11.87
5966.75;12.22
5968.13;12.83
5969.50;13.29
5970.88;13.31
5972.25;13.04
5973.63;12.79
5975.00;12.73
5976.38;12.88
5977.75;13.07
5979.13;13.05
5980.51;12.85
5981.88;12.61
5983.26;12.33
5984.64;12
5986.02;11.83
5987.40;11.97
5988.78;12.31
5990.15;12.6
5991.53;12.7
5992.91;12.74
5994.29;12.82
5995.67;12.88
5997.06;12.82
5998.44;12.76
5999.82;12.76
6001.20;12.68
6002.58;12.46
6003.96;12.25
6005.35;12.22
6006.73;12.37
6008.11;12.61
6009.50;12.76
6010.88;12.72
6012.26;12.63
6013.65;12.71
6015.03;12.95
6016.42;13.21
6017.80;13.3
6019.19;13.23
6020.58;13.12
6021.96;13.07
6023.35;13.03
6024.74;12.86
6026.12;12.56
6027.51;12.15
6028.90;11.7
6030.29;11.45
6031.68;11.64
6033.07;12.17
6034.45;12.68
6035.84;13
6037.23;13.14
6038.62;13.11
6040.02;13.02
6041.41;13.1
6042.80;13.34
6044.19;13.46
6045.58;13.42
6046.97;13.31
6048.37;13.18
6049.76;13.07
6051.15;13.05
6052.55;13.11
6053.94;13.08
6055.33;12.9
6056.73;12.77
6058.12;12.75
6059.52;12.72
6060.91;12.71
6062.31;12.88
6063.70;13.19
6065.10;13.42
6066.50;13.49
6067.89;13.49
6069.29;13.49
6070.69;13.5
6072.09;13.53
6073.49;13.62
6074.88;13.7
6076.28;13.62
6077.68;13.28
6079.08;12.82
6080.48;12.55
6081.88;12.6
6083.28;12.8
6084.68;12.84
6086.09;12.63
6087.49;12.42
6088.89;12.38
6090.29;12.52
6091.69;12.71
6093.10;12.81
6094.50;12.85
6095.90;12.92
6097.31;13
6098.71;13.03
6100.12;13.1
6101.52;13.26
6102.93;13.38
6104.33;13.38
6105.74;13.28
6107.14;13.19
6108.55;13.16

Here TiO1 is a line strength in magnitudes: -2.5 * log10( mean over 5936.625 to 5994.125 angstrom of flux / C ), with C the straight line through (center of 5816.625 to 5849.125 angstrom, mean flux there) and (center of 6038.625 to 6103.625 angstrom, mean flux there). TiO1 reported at 0.05 mag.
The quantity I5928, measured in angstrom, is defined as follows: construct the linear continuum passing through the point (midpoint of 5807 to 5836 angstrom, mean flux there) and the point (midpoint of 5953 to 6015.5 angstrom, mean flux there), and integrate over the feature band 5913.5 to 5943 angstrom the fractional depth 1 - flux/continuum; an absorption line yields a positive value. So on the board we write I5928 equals 0.75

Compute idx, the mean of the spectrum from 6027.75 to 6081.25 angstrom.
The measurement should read 13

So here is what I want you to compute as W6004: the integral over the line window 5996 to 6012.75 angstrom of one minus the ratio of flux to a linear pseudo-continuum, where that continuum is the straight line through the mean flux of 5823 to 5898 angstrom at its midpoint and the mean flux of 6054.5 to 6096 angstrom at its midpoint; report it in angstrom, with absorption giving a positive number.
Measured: 0.35 angstrom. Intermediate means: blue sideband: 12.6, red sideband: 13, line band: 12.6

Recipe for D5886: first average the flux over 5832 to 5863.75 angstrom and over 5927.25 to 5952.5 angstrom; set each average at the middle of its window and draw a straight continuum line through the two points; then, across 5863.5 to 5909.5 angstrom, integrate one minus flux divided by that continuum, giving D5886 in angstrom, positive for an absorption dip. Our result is 1.8 angstrom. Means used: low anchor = 12.9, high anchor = 12.5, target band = 12.2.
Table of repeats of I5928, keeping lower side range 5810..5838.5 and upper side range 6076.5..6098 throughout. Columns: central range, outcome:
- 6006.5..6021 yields 0.0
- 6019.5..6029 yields 0.1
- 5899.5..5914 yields 0.5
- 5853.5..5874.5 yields 0.9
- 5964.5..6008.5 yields 1.3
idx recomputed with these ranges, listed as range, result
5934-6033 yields 12.6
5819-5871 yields 13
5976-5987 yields 12.6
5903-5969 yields 12.5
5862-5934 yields 12.3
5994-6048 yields 12.8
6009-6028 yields 12.9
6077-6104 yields 12.8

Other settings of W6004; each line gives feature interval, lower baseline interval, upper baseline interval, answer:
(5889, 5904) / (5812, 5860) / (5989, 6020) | 1.44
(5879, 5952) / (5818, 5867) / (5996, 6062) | 3.72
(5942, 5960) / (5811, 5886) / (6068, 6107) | 0.64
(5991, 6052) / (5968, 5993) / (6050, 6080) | 0.70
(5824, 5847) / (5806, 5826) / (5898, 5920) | 0.13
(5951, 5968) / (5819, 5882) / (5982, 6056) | 0.36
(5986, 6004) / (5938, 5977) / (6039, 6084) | 0.29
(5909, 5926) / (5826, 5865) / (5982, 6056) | 0.47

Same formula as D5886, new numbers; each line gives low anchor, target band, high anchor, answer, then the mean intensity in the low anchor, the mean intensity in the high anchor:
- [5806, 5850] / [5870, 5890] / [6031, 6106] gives 1.5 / 13.2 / 13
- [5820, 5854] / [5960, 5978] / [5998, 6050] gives 0.4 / 13.2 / 12.8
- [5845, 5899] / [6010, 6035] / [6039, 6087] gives 0.6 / 12.3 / 13.1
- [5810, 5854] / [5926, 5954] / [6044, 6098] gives 1.3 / 13.2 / 13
